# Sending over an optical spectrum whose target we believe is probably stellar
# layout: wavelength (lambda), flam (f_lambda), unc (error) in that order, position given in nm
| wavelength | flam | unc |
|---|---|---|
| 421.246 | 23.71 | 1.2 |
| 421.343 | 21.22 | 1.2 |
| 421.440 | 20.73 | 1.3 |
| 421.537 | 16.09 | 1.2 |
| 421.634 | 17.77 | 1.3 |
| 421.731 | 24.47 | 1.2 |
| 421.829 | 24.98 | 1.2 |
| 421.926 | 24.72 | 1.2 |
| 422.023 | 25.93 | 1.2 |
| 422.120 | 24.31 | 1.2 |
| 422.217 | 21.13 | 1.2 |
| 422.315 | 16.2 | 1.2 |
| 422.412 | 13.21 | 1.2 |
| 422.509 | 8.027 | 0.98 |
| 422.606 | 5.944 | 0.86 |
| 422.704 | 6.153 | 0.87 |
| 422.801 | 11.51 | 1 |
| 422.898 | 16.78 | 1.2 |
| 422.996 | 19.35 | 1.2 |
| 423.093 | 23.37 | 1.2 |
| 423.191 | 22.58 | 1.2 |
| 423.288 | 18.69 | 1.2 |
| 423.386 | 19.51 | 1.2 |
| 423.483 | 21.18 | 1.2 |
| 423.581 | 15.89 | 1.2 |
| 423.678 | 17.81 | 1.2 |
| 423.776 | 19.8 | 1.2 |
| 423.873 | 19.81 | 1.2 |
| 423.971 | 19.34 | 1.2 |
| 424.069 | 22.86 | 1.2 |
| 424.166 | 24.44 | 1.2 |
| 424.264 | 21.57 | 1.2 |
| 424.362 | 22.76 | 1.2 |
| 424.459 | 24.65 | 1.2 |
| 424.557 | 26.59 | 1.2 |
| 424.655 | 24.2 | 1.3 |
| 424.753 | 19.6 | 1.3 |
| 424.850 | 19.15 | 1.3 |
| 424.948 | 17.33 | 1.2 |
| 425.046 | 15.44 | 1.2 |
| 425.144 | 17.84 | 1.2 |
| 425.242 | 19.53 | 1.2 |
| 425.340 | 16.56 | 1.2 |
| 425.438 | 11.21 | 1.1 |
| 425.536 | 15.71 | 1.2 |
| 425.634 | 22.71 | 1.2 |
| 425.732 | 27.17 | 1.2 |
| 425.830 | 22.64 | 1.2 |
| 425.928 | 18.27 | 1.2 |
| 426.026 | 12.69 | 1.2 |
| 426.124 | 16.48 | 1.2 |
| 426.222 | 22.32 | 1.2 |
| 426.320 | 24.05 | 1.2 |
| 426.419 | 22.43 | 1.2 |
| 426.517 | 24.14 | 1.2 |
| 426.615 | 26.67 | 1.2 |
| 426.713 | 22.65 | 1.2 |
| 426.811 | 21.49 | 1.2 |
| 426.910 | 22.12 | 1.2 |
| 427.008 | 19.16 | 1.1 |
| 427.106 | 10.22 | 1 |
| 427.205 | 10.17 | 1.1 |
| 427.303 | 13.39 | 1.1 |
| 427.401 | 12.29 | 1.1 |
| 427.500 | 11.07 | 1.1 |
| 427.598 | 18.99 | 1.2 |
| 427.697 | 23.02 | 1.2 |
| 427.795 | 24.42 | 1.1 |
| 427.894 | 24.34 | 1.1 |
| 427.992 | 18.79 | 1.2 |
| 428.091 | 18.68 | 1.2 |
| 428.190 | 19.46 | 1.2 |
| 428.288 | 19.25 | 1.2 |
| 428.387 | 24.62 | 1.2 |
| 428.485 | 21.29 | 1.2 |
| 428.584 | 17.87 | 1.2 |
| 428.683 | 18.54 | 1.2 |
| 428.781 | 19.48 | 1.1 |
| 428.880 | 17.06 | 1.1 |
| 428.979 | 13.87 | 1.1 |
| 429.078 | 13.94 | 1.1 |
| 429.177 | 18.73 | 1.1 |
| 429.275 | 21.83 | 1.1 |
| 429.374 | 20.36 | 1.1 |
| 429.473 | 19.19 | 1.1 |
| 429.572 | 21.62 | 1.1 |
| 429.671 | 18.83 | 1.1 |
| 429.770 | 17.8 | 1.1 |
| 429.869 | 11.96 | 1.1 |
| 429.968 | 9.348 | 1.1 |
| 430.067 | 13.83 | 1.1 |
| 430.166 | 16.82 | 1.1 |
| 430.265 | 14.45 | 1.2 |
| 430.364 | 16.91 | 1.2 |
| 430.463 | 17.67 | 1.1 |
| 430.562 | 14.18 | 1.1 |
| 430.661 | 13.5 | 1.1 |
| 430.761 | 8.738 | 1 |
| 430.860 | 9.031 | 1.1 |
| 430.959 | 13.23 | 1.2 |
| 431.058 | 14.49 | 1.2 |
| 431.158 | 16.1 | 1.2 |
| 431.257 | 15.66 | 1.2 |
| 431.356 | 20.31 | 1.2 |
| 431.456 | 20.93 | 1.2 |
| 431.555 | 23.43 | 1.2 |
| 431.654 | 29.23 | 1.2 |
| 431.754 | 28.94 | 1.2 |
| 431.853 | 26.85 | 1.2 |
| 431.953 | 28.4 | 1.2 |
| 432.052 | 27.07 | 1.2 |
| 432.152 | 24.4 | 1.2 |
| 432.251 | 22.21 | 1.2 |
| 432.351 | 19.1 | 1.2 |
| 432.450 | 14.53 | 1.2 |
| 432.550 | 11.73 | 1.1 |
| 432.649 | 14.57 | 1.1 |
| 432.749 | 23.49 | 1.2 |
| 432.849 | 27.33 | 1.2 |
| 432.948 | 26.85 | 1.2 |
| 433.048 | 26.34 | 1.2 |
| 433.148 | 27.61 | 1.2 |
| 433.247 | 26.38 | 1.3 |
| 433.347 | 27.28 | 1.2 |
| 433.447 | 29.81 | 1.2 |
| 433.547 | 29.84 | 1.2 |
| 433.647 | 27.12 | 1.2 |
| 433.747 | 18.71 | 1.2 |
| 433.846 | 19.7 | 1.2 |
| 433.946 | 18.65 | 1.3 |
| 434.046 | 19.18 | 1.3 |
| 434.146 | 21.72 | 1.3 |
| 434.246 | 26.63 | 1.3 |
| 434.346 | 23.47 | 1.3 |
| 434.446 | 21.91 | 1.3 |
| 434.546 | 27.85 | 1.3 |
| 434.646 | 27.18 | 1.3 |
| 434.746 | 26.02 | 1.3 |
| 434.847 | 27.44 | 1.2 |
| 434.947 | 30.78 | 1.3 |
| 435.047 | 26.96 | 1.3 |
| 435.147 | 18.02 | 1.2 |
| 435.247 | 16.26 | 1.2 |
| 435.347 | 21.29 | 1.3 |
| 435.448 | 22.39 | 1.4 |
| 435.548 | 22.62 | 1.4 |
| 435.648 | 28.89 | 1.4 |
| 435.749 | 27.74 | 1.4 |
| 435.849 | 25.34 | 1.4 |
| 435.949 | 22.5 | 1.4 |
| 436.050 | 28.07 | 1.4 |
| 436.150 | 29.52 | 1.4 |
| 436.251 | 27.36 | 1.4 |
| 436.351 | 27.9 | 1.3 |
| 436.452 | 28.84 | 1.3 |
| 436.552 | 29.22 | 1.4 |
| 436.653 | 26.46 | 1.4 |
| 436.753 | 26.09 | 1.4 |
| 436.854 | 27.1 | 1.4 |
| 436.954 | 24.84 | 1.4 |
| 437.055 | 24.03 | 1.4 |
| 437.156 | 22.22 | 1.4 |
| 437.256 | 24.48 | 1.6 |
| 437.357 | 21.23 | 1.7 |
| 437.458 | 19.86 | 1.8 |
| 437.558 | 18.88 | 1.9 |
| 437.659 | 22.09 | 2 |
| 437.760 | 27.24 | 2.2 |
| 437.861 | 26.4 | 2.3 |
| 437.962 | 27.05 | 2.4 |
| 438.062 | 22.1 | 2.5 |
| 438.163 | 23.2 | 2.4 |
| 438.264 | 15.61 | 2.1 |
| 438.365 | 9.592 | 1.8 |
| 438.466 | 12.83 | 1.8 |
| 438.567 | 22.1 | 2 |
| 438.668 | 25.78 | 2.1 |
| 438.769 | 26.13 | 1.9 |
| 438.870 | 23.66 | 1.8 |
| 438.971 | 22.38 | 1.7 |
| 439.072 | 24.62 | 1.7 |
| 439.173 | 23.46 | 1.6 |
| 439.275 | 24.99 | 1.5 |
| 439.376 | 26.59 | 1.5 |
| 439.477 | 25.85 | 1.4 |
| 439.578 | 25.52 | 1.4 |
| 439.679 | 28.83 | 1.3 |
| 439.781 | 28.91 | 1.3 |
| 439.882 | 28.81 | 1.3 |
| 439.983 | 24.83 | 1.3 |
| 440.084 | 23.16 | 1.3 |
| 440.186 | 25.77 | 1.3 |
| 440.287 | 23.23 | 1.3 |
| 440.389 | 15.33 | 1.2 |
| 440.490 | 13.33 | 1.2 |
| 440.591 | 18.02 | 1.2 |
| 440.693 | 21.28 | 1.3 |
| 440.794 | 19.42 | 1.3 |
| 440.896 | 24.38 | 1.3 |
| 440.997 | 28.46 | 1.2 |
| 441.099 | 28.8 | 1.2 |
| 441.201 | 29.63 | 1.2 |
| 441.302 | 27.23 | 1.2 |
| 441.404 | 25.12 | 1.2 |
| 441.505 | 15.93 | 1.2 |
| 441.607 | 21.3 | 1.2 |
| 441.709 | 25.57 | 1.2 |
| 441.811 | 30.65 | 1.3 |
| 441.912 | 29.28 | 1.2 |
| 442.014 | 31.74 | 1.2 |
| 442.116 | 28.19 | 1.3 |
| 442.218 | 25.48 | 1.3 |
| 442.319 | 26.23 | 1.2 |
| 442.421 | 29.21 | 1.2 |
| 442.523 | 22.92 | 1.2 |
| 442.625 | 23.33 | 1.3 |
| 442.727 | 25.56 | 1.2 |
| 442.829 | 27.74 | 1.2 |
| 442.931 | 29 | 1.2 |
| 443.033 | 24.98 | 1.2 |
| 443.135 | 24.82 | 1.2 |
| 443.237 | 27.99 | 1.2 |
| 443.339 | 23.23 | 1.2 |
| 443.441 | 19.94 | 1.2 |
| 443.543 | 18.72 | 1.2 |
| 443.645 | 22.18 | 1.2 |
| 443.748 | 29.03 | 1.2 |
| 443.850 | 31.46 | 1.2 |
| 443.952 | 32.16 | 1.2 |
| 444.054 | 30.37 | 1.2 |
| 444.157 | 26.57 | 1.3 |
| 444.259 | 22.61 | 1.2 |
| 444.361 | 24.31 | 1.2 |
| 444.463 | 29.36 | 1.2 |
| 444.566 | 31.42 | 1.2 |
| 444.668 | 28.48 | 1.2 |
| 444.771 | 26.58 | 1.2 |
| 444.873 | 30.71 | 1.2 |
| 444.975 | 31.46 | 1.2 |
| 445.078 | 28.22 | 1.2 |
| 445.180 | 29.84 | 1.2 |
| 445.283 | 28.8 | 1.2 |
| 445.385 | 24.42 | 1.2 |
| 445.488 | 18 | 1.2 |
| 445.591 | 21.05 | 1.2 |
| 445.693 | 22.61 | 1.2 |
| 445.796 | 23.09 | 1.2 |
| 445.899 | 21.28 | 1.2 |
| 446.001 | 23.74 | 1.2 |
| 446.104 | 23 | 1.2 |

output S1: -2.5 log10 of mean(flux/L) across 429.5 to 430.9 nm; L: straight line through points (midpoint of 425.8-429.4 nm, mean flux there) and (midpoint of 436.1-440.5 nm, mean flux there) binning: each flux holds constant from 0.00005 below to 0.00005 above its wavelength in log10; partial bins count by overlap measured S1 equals 0.34 mag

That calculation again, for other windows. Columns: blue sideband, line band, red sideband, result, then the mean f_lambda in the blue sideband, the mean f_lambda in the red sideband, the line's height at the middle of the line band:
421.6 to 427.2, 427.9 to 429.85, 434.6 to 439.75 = 0.114 mag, 19.5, 24.2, 21.1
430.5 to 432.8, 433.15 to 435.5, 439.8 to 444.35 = -0.172 mag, 19.1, 25.1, 20.7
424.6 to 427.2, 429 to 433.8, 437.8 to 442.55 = 0.071 mag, 19.5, 24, 21.3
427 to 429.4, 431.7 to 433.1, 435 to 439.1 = -0.117 mag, 18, 23.6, 20.7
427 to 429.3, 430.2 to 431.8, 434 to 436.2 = 0.199 mag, 17.9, 24.6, 20.6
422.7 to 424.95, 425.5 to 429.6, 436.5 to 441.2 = 0.084 mag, 20.1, 23.4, 20.9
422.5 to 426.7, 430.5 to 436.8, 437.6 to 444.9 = -0.033 mag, 19.3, 24.8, 22.3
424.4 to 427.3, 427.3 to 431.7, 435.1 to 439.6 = 0.191 mag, 19.7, 23.7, 21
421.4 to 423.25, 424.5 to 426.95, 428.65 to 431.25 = -0.194 mag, 18.1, 15.8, 17.1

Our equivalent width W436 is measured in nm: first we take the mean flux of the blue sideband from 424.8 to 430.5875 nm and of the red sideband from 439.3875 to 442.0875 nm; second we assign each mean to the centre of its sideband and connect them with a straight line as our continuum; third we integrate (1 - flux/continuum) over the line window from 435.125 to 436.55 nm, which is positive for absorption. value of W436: -0.17 nm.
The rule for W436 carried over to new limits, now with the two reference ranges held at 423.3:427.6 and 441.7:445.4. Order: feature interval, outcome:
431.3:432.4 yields -0.12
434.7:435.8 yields -0.04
